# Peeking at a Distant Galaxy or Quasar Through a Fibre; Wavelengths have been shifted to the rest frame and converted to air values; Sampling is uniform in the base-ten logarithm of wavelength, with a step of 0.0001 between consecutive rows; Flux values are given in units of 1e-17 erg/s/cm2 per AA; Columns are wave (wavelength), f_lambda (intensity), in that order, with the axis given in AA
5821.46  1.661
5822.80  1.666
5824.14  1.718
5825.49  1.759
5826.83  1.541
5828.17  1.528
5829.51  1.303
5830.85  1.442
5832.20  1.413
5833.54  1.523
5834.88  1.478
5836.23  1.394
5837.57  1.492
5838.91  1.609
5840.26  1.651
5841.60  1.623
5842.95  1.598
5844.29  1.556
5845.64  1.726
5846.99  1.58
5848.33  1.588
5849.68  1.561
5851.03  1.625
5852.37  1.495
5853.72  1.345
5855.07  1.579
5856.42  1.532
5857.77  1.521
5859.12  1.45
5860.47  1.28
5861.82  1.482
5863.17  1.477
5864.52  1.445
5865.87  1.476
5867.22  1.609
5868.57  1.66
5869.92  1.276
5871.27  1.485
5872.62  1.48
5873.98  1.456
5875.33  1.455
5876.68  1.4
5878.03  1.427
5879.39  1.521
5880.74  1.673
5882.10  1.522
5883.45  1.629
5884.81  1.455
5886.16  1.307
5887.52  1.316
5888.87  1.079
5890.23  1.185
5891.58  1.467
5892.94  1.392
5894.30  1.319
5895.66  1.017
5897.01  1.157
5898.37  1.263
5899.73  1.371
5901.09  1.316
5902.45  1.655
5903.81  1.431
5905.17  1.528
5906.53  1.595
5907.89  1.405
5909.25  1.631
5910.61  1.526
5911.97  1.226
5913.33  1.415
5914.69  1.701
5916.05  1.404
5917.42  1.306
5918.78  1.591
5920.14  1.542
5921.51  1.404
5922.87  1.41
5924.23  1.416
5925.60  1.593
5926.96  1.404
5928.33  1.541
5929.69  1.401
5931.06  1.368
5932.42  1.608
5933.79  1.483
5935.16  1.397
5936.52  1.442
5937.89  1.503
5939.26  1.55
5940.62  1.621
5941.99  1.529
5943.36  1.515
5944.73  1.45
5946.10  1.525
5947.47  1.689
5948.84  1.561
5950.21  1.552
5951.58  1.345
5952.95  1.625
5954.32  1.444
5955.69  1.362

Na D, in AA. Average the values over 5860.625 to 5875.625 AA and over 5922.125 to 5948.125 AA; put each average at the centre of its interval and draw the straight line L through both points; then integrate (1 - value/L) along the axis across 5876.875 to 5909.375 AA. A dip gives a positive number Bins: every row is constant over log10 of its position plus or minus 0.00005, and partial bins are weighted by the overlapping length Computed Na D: 1.9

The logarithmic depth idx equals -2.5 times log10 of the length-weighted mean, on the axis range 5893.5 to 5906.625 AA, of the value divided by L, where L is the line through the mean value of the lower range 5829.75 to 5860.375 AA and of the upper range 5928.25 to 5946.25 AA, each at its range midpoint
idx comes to 0.115 mag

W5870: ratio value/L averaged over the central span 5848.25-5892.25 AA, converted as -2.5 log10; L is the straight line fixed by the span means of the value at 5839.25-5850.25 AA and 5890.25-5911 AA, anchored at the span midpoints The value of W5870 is 0.038 mag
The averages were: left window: 1.61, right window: 1.4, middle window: 1.46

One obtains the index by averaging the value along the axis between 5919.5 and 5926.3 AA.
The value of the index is 1.47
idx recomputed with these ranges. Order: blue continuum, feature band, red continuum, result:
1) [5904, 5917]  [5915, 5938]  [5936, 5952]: 0.032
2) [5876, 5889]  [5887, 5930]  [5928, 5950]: 0.053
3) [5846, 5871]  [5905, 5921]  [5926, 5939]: -0.008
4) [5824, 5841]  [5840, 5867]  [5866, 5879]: -0.023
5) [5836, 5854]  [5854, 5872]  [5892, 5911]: 0.026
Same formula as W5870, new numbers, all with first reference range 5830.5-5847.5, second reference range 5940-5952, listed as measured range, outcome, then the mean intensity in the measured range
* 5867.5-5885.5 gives 0.031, 1.5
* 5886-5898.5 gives 0.229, 1.25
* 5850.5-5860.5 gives 0.040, 1.49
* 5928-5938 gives 0.052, 1.46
